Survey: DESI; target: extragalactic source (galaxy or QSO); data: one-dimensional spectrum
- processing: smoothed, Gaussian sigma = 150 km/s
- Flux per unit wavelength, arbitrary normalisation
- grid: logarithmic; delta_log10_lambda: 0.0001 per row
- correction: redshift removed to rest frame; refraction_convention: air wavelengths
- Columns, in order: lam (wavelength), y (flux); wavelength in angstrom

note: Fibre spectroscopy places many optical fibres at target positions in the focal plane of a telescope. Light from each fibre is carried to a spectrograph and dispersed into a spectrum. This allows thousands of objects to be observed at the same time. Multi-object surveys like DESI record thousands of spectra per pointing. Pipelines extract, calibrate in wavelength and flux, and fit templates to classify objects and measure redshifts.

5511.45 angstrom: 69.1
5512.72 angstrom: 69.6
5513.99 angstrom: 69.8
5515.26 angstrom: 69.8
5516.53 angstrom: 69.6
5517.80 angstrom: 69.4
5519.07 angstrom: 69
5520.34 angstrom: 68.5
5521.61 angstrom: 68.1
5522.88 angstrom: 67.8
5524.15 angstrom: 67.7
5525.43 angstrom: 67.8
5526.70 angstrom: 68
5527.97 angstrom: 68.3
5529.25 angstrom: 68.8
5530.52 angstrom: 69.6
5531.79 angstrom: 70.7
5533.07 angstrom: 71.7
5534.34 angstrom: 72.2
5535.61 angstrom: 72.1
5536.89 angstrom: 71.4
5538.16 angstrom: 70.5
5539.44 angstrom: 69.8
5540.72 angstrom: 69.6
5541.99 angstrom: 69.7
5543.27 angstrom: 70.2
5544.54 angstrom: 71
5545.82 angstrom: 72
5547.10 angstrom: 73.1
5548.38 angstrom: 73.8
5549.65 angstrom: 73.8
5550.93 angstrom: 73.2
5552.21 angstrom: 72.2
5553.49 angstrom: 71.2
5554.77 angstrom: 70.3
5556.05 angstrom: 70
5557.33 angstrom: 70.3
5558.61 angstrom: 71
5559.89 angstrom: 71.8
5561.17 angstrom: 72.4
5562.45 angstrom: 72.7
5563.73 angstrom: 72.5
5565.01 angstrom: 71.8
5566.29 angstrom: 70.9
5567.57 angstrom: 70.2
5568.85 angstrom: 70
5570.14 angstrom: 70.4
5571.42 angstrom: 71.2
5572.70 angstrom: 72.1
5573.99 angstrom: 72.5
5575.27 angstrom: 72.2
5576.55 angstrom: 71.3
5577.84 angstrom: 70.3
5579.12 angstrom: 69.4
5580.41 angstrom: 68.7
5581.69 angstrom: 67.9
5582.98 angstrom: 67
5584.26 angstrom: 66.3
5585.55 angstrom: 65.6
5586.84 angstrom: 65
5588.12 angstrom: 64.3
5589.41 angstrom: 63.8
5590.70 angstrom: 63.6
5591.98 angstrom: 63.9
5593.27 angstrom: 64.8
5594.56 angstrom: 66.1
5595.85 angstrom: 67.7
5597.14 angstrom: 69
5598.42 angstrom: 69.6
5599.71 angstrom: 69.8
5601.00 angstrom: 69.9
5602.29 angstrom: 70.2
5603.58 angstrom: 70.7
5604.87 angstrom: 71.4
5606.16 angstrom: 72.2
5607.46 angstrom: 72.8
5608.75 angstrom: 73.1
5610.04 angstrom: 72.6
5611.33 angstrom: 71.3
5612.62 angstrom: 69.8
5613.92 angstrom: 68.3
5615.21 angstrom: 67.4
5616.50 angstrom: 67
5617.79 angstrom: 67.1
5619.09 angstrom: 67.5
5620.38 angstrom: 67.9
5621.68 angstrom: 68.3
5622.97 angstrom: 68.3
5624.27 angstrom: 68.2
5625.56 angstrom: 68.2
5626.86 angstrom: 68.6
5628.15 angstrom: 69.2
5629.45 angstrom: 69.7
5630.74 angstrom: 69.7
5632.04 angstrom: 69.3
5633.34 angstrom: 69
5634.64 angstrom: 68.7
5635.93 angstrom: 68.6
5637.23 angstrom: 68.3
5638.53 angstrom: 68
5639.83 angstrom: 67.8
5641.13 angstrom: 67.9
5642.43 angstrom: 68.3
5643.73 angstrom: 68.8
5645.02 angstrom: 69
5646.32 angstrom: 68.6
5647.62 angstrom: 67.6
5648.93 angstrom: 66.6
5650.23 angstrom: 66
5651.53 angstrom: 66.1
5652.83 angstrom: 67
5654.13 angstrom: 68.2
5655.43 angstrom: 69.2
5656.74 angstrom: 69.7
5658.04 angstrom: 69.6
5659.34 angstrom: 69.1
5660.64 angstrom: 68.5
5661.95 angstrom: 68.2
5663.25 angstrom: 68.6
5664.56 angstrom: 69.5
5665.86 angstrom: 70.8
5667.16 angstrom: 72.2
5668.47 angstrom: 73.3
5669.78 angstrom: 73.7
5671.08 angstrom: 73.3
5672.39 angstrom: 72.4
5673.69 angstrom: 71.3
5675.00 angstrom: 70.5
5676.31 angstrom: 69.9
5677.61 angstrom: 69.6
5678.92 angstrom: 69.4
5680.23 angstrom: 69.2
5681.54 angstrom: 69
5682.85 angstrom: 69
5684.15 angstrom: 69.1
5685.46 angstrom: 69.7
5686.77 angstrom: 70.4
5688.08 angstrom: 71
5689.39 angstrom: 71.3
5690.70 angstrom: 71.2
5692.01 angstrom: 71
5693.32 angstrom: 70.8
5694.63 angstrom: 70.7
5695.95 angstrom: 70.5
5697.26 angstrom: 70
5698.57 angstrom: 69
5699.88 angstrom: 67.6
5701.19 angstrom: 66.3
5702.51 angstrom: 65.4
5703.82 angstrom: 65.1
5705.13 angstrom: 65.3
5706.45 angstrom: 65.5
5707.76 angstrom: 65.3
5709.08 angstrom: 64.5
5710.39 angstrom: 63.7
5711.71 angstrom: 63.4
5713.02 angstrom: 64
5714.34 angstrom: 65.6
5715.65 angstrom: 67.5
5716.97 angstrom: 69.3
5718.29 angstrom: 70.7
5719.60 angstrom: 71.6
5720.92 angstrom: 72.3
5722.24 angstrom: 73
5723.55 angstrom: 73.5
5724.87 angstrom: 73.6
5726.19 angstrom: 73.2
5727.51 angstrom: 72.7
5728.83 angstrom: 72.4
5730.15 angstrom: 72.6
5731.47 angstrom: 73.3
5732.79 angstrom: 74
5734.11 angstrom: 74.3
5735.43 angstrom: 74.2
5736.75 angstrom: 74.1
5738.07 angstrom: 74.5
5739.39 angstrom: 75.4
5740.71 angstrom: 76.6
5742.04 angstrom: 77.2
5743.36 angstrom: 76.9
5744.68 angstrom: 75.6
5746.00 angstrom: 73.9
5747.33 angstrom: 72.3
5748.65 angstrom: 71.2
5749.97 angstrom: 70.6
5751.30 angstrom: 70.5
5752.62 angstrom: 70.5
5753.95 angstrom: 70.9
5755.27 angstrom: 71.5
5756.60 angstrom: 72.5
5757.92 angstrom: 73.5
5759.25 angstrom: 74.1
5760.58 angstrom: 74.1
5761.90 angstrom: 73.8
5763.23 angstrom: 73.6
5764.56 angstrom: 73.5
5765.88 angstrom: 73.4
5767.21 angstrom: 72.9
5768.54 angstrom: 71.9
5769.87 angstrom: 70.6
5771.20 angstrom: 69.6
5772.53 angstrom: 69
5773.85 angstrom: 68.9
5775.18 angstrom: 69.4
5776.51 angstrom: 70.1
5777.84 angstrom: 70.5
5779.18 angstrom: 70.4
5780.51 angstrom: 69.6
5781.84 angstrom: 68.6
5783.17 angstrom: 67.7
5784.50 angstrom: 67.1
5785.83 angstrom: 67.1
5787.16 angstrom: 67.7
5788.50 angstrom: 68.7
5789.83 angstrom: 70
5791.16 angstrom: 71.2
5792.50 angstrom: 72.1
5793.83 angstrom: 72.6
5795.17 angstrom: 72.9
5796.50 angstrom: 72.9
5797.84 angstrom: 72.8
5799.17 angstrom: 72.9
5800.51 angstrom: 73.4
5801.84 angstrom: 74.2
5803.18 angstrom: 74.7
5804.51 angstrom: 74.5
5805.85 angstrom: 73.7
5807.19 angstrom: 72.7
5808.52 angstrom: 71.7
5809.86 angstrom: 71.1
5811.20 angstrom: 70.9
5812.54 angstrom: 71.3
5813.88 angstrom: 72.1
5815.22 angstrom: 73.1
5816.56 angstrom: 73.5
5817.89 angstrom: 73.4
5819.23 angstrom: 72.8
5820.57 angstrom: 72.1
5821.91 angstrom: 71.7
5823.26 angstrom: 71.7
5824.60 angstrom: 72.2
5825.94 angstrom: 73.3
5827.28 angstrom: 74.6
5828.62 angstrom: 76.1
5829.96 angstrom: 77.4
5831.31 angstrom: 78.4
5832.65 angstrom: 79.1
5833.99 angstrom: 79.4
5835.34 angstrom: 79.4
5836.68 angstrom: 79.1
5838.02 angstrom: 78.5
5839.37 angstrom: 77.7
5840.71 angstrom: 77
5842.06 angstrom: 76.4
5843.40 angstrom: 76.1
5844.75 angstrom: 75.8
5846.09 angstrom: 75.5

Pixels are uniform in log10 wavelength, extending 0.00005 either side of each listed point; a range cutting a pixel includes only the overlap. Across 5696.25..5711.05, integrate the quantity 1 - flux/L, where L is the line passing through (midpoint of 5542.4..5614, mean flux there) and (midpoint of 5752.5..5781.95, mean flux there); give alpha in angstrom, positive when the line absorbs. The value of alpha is 1.0 angstrom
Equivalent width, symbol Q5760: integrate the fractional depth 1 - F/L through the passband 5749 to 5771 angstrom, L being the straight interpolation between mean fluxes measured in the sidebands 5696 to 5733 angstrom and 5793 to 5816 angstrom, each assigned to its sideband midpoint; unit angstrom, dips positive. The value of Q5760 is -0.4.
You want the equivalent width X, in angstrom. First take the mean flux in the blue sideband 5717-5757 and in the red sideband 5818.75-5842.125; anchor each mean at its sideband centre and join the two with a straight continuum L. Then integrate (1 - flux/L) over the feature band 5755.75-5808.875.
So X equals 2.1 angstrom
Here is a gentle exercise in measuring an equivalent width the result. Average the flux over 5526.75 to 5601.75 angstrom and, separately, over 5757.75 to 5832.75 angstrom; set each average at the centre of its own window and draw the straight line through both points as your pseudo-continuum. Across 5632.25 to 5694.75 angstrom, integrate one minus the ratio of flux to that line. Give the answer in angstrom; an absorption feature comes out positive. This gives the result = 1.2 angstrom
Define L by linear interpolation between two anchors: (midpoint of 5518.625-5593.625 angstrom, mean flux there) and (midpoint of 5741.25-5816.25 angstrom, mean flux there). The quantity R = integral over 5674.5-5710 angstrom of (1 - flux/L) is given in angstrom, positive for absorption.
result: 1.2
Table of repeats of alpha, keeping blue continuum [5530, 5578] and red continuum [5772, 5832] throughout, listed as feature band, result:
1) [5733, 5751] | -0.64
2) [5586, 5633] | 1.96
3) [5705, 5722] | 1.11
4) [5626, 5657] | 1.40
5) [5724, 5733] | -0.17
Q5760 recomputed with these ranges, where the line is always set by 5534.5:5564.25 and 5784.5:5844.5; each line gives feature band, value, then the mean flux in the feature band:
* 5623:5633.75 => 0.5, 68.9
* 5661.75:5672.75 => 0.2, 71.4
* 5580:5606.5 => 1.6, 67.5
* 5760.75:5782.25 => 0.7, 71.1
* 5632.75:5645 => 0.7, 68.4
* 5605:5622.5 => 0.6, 69.7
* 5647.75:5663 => 0.9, 68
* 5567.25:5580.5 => 0.2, 70.8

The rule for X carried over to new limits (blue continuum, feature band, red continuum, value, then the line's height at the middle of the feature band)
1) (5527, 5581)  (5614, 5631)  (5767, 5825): 0.7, 71.2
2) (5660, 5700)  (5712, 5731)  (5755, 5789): -0.1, 70.5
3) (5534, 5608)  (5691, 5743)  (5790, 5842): 1.6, 72.5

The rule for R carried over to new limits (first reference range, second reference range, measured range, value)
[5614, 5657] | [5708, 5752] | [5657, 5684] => -0.33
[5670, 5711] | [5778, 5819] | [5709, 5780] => -1.55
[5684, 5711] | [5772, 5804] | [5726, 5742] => -1.13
